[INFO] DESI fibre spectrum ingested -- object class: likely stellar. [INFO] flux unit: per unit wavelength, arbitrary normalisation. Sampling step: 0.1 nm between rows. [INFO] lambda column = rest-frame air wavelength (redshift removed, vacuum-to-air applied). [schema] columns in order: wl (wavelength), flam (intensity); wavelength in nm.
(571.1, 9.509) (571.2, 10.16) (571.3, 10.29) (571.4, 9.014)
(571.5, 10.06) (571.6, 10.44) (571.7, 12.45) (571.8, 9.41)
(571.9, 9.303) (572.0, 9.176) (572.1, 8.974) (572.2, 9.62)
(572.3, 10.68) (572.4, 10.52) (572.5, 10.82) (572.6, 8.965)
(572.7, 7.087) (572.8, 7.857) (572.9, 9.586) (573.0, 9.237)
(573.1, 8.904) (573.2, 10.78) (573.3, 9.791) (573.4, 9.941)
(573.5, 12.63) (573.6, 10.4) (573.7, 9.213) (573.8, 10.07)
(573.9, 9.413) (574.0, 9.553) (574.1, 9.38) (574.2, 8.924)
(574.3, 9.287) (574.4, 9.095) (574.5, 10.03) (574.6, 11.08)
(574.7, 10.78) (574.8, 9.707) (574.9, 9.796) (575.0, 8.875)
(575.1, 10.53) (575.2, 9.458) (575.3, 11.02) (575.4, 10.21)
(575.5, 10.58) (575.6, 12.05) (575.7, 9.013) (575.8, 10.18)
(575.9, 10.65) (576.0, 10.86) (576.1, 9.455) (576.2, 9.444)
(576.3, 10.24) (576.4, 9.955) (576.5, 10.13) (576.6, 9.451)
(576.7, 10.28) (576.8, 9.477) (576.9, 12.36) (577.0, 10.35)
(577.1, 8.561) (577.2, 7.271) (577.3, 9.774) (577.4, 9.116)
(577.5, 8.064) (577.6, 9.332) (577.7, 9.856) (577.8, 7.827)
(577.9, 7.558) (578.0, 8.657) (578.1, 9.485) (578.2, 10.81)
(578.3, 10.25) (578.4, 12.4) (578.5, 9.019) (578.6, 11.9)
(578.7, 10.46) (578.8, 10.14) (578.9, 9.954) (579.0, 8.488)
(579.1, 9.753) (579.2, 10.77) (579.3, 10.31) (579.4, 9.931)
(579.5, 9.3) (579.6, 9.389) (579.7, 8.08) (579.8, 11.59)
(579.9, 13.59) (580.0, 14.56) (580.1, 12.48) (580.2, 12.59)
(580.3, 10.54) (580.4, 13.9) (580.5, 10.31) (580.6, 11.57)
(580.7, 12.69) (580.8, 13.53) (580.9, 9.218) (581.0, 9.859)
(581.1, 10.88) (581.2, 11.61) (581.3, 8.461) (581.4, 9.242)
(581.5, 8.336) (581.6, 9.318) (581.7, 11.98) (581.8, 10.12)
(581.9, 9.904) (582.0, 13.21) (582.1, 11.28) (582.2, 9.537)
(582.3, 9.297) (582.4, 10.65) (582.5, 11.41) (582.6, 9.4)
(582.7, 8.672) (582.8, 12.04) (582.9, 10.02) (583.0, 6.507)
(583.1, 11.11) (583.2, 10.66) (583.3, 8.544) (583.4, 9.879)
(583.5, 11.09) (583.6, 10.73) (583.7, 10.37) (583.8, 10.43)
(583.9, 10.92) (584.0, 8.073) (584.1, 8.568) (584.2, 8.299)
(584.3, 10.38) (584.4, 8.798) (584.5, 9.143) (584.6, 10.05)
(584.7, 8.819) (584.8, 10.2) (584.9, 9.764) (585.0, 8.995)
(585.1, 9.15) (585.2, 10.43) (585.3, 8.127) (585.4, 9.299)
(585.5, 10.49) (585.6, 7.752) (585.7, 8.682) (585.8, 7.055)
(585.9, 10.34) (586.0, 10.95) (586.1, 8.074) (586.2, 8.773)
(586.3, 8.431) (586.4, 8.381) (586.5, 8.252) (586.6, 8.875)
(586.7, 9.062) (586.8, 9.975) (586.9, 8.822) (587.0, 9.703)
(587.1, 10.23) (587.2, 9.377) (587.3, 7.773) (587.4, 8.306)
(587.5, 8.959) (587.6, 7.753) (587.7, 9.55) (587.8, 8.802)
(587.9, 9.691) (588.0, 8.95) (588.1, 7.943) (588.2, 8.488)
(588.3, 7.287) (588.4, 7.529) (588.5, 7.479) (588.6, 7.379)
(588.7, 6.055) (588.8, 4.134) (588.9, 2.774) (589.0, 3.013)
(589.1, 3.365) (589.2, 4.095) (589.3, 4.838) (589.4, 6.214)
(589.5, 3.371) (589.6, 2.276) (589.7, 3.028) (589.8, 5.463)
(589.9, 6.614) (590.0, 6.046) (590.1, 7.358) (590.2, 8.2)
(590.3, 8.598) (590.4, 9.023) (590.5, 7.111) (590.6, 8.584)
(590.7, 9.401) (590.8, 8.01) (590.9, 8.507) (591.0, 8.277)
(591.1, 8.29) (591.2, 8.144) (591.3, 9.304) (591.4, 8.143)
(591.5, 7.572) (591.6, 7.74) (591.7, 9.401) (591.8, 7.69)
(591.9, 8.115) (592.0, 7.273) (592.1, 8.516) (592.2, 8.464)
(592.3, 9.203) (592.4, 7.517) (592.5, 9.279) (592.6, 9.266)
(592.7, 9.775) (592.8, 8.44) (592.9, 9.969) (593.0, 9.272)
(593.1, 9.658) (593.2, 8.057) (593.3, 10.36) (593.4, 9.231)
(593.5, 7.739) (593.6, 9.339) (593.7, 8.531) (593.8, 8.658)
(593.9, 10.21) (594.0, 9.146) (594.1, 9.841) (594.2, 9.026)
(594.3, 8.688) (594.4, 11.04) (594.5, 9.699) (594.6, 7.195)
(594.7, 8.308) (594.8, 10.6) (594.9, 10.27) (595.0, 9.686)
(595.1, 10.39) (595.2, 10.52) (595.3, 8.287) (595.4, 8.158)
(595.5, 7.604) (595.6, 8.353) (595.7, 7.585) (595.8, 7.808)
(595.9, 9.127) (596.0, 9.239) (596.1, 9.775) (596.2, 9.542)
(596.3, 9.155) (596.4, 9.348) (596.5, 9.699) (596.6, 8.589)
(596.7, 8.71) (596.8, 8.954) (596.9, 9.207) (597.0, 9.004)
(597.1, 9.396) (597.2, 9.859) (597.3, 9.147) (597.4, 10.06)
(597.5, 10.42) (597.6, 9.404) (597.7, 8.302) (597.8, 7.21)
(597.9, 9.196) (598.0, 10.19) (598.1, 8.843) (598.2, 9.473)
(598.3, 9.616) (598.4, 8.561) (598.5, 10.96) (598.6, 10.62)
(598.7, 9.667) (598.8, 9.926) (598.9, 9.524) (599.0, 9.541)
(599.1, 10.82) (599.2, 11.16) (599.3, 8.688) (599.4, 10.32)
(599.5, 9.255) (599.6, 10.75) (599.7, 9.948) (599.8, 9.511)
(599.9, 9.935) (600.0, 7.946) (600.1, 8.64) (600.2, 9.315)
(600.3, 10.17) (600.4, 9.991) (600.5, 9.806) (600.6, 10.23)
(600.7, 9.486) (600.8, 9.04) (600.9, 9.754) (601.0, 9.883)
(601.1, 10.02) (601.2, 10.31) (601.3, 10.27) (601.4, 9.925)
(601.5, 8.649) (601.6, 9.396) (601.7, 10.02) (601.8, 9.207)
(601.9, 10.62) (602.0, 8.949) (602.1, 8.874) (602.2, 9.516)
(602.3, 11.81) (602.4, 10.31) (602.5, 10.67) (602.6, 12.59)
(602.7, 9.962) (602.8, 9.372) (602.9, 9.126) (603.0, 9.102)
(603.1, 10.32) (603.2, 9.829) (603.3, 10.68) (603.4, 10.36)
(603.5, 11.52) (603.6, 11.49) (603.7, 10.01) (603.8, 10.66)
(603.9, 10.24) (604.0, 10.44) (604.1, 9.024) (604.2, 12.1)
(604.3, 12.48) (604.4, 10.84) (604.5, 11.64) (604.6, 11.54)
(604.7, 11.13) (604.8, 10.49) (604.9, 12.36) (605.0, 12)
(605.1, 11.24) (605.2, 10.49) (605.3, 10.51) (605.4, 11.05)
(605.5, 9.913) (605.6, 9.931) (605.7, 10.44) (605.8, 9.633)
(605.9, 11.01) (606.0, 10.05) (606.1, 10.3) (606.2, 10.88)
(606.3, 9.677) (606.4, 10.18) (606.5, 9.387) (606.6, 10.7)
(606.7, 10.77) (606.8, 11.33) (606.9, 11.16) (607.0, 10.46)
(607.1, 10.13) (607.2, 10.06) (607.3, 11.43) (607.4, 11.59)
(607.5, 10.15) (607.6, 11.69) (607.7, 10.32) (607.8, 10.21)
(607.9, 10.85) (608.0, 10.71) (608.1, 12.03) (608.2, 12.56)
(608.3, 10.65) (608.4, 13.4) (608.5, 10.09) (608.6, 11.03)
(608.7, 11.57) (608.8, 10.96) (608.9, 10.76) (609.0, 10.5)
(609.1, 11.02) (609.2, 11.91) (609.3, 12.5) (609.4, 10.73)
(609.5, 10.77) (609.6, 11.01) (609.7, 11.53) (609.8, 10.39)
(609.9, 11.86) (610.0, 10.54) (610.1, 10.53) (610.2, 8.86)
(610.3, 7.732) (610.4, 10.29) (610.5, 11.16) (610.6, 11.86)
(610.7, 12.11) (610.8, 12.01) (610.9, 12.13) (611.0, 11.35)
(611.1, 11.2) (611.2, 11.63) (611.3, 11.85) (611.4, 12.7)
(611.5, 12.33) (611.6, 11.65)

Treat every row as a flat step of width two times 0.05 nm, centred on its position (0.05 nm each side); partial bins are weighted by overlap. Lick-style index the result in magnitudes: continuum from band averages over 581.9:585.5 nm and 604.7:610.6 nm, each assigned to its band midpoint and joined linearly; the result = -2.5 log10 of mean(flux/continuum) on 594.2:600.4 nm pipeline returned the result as 0.112 mag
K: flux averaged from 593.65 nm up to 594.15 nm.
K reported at 9.28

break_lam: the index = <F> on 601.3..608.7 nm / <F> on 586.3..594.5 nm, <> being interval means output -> 1.3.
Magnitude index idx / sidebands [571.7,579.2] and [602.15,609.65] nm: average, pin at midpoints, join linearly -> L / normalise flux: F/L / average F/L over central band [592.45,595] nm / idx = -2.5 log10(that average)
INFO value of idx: 0.12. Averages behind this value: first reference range 9.8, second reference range 10.8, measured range 9.27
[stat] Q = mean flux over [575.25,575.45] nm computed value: 10.6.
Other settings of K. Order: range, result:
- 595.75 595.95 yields 8.47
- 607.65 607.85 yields 10.3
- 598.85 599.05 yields 9.53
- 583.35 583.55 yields 10.5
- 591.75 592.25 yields 8.01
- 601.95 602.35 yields 9.79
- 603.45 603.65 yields 11.5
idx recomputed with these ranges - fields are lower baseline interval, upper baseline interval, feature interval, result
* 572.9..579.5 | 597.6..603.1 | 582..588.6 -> 0.06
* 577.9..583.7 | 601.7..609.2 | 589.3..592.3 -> 0.39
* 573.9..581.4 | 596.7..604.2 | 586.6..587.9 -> 0.11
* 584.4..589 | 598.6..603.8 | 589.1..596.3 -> 0.11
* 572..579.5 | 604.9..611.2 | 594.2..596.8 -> 0.15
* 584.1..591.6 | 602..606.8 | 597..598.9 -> 0.01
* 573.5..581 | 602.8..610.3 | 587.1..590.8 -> 0.45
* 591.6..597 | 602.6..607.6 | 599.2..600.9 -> 0.03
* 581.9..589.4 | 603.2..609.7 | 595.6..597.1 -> 0.10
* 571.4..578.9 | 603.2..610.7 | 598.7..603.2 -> 0.09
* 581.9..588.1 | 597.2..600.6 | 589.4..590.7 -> 0.43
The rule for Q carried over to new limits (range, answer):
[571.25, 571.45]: 9.65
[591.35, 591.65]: 7.82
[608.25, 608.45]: 12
